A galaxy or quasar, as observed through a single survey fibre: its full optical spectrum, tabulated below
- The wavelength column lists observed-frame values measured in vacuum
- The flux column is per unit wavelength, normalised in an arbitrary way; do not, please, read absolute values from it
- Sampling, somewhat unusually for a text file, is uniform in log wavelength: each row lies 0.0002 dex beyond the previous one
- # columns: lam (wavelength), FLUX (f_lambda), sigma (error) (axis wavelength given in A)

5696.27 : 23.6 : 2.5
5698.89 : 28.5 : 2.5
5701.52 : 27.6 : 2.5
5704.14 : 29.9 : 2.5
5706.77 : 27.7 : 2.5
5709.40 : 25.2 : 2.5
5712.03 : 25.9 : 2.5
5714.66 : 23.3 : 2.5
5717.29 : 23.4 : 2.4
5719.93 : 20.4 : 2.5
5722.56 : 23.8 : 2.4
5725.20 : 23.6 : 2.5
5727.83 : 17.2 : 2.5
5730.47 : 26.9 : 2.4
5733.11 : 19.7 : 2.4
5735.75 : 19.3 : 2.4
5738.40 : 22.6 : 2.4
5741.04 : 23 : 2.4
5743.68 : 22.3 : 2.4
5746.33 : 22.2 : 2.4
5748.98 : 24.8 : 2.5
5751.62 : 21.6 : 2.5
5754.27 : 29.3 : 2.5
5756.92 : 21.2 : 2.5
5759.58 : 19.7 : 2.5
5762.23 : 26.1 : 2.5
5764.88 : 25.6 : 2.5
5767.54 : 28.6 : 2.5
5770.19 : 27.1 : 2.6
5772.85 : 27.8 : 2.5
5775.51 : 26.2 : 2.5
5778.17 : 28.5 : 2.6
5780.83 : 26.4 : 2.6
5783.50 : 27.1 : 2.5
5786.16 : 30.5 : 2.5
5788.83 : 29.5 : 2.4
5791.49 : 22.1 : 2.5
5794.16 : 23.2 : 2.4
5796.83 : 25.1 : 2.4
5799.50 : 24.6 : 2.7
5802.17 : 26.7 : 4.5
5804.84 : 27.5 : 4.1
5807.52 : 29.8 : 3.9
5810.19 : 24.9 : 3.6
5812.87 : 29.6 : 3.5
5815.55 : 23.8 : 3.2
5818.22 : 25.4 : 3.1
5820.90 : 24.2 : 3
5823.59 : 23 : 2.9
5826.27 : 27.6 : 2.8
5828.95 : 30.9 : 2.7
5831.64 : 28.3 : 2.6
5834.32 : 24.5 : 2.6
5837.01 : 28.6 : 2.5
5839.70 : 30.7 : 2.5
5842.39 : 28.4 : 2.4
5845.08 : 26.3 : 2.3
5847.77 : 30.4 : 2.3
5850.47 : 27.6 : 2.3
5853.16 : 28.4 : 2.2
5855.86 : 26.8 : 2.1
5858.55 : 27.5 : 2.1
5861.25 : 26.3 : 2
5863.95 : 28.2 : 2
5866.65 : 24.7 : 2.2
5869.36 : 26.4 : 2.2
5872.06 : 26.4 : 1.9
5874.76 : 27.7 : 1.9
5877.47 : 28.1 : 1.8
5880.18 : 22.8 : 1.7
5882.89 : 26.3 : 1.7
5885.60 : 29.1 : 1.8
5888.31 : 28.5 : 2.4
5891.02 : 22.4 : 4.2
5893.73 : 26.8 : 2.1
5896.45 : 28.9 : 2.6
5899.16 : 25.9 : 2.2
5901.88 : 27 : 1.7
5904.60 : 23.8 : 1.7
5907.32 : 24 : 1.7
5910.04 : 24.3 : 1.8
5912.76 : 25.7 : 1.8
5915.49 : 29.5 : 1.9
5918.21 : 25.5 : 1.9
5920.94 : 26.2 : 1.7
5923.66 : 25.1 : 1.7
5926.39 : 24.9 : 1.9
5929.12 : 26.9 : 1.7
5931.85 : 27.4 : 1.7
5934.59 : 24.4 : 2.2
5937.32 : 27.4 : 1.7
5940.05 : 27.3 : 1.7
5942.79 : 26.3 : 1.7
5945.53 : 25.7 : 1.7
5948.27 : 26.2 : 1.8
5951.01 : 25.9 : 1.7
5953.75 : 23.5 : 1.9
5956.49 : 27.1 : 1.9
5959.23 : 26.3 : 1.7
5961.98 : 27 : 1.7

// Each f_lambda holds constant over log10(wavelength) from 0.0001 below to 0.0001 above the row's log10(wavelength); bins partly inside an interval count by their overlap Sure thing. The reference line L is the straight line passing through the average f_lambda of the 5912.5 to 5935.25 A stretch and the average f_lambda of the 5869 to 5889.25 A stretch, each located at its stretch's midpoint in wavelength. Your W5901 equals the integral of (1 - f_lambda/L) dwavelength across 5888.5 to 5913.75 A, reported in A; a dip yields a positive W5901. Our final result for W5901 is 0.97 A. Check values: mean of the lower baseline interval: 26.9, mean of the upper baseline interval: 26.2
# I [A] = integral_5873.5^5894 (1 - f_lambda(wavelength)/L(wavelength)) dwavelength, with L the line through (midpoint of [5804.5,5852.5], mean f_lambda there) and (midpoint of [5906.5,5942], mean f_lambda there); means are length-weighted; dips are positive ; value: 0.1 A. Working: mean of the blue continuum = 27.3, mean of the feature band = 26.4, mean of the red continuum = 26.1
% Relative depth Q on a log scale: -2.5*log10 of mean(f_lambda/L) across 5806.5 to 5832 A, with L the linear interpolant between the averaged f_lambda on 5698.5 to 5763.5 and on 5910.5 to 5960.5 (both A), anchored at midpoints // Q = -0.08 mag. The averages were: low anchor 23.7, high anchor 26.2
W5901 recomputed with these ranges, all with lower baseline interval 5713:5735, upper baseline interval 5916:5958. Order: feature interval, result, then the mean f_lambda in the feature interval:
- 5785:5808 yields -2.78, 26.4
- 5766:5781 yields -2.81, 27.5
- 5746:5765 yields -0.79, 23.8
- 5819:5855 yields -4.85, 27.6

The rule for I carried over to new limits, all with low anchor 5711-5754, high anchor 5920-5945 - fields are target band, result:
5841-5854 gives -1.86 A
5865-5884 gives -0.70 A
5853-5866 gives -1.20 A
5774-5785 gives -1.70 A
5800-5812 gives -1.60 A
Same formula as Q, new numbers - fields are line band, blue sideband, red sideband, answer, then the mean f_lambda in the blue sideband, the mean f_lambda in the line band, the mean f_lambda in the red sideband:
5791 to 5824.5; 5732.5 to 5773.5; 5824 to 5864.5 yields 0.03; 23.8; 25.5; 27.9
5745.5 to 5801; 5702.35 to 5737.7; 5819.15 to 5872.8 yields -0.02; 23.6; 25.6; 27.3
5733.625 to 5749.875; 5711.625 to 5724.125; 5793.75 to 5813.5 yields 0.09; 23.2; 22.2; 26.5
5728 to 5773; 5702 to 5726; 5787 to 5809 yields 0.08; 24.9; 23.7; 26.2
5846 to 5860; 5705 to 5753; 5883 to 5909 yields -0.11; 23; 28.1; 26.2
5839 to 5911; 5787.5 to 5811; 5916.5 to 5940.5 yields -0.03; 26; 26.8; 26.1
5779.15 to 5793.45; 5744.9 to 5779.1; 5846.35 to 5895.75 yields -0.06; 25.2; 27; 26.9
